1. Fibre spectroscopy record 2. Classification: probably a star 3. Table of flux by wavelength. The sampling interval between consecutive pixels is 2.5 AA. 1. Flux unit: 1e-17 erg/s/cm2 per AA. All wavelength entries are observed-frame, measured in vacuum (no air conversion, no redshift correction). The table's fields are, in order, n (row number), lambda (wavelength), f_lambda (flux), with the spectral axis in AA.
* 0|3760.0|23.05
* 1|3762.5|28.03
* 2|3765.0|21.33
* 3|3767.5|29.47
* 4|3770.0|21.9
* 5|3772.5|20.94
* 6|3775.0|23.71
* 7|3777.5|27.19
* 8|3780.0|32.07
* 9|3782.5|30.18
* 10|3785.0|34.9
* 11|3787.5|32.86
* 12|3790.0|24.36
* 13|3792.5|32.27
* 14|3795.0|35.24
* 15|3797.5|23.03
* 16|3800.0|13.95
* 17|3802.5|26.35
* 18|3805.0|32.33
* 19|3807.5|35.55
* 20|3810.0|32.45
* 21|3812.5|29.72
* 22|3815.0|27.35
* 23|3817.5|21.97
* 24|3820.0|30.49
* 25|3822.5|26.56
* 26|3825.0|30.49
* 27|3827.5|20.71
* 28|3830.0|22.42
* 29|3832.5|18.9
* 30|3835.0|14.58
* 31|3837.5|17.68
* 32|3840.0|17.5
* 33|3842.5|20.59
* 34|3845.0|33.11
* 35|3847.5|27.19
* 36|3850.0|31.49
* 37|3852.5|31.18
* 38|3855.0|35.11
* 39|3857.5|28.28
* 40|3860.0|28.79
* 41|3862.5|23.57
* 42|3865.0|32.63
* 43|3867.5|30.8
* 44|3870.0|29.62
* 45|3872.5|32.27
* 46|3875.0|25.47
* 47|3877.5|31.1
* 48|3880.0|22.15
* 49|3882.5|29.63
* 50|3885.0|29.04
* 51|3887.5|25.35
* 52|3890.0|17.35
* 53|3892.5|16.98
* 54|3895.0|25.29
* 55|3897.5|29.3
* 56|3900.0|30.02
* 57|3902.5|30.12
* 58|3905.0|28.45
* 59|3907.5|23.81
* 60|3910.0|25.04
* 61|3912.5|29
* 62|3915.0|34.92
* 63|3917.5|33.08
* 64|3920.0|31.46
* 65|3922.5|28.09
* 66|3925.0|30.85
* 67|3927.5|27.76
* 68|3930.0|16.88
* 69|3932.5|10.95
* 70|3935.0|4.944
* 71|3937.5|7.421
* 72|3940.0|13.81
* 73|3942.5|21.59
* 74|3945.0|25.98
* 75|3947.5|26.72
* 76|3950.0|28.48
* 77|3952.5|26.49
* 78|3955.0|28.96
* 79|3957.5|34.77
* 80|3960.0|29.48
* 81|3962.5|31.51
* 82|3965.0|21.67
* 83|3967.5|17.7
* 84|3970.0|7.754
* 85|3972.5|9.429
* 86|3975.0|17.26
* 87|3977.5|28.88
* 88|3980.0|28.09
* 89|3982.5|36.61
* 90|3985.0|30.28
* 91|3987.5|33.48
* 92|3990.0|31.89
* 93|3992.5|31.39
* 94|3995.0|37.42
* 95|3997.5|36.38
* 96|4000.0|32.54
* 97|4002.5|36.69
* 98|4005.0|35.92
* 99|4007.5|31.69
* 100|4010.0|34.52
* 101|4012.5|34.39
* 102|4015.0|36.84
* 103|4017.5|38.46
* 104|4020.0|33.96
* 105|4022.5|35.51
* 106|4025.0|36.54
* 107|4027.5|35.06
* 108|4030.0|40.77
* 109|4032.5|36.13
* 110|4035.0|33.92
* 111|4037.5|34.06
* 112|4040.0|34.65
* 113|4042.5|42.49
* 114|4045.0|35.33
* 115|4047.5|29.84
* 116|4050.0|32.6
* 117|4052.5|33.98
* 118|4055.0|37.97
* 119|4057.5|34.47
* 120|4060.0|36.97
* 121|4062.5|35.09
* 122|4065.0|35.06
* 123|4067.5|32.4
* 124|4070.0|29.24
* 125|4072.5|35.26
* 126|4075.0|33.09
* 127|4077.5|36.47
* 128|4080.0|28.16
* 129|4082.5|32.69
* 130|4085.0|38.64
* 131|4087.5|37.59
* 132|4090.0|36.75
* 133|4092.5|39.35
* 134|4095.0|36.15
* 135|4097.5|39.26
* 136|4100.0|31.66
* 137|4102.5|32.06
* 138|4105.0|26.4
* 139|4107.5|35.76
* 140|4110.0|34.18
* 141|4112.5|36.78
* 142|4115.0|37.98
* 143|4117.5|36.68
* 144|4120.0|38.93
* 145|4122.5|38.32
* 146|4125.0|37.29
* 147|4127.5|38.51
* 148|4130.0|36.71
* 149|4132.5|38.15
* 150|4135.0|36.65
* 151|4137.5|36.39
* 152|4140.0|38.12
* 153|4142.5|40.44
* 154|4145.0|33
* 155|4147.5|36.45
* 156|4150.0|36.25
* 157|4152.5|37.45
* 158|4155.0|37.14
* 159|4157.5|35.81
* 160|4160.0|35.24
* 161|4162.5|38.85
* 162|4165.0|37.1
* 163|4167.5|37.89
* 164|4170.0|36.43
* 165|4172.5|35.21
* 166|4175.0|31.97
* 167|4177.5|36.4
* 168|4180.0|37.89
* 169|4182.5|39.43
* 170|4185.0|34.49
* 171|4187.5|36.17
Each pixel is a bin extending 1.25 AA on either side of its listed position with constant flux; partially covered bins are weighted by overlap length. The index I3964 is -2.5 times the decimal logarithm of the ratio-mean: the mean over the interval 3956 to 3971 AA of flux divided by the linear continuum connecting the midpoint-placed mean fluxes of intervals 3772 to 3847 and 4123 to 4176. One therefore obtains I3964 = 0.27 mag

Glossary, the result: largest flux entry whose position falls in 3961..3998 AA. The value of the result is 37.42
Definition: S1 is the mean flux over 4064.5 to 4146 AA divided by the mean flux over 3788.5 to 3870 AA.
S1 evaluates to 1.33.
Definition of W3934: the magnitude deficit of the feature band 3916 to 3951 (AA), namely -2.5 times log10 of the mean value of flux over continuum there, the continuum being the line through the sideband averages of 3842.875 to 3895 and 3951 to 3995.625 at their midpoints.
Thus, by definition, 0.23 mag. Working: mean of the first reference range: 27.9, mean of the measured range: 22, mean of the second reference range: 26.7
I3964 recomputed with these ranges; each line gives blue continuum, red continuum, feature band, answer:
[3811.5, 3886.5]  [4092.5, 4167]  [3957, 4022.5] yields 0.06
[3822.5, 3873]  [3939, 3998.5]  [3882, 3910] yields 0.02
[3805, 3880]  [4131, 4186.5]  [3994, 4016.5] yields -0.10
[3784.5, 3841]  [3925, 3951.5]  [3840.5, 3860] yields -0.21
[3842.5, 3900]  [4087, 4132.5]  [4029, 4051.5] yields -0.05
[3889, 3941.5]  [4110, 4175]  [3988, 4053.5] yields -0.18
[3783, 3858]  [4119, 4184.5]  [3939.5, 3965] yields 0.15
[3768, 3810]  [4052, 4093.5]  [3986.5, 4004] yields -0.04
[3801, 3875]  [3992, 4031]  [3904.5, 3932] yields 0.12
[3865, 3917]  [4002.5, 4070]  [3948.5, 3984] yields 0.26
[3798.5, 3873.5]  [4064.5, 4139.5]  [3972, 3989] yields 0.16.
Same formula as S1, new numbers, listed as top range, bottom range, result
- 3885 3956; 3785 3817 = 0.84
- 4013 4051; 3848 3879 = 1.20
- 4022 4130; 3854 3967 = 1.36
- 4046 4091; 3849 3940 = 1.31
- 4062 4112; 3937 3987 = 1.43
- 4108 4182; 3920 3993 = 1.55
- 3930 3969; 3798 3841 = 0.88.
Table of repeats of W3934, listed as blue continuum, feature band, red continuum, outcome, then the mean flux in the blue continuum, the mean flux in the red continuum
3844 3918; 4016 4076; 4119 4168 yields -0.04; 28.3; 37.2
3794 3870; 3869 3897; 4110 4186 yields 0.10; 26.7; 36.9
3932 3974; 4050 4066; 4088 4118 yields -0.15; 20.6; 35.3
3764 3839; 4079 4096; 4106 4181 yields -0.02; 26.4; 36.8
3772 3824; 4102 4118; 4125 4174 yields 0.05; 28.4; 36.9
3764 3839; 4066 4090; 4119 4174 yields 0.03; 26.4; 37.1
